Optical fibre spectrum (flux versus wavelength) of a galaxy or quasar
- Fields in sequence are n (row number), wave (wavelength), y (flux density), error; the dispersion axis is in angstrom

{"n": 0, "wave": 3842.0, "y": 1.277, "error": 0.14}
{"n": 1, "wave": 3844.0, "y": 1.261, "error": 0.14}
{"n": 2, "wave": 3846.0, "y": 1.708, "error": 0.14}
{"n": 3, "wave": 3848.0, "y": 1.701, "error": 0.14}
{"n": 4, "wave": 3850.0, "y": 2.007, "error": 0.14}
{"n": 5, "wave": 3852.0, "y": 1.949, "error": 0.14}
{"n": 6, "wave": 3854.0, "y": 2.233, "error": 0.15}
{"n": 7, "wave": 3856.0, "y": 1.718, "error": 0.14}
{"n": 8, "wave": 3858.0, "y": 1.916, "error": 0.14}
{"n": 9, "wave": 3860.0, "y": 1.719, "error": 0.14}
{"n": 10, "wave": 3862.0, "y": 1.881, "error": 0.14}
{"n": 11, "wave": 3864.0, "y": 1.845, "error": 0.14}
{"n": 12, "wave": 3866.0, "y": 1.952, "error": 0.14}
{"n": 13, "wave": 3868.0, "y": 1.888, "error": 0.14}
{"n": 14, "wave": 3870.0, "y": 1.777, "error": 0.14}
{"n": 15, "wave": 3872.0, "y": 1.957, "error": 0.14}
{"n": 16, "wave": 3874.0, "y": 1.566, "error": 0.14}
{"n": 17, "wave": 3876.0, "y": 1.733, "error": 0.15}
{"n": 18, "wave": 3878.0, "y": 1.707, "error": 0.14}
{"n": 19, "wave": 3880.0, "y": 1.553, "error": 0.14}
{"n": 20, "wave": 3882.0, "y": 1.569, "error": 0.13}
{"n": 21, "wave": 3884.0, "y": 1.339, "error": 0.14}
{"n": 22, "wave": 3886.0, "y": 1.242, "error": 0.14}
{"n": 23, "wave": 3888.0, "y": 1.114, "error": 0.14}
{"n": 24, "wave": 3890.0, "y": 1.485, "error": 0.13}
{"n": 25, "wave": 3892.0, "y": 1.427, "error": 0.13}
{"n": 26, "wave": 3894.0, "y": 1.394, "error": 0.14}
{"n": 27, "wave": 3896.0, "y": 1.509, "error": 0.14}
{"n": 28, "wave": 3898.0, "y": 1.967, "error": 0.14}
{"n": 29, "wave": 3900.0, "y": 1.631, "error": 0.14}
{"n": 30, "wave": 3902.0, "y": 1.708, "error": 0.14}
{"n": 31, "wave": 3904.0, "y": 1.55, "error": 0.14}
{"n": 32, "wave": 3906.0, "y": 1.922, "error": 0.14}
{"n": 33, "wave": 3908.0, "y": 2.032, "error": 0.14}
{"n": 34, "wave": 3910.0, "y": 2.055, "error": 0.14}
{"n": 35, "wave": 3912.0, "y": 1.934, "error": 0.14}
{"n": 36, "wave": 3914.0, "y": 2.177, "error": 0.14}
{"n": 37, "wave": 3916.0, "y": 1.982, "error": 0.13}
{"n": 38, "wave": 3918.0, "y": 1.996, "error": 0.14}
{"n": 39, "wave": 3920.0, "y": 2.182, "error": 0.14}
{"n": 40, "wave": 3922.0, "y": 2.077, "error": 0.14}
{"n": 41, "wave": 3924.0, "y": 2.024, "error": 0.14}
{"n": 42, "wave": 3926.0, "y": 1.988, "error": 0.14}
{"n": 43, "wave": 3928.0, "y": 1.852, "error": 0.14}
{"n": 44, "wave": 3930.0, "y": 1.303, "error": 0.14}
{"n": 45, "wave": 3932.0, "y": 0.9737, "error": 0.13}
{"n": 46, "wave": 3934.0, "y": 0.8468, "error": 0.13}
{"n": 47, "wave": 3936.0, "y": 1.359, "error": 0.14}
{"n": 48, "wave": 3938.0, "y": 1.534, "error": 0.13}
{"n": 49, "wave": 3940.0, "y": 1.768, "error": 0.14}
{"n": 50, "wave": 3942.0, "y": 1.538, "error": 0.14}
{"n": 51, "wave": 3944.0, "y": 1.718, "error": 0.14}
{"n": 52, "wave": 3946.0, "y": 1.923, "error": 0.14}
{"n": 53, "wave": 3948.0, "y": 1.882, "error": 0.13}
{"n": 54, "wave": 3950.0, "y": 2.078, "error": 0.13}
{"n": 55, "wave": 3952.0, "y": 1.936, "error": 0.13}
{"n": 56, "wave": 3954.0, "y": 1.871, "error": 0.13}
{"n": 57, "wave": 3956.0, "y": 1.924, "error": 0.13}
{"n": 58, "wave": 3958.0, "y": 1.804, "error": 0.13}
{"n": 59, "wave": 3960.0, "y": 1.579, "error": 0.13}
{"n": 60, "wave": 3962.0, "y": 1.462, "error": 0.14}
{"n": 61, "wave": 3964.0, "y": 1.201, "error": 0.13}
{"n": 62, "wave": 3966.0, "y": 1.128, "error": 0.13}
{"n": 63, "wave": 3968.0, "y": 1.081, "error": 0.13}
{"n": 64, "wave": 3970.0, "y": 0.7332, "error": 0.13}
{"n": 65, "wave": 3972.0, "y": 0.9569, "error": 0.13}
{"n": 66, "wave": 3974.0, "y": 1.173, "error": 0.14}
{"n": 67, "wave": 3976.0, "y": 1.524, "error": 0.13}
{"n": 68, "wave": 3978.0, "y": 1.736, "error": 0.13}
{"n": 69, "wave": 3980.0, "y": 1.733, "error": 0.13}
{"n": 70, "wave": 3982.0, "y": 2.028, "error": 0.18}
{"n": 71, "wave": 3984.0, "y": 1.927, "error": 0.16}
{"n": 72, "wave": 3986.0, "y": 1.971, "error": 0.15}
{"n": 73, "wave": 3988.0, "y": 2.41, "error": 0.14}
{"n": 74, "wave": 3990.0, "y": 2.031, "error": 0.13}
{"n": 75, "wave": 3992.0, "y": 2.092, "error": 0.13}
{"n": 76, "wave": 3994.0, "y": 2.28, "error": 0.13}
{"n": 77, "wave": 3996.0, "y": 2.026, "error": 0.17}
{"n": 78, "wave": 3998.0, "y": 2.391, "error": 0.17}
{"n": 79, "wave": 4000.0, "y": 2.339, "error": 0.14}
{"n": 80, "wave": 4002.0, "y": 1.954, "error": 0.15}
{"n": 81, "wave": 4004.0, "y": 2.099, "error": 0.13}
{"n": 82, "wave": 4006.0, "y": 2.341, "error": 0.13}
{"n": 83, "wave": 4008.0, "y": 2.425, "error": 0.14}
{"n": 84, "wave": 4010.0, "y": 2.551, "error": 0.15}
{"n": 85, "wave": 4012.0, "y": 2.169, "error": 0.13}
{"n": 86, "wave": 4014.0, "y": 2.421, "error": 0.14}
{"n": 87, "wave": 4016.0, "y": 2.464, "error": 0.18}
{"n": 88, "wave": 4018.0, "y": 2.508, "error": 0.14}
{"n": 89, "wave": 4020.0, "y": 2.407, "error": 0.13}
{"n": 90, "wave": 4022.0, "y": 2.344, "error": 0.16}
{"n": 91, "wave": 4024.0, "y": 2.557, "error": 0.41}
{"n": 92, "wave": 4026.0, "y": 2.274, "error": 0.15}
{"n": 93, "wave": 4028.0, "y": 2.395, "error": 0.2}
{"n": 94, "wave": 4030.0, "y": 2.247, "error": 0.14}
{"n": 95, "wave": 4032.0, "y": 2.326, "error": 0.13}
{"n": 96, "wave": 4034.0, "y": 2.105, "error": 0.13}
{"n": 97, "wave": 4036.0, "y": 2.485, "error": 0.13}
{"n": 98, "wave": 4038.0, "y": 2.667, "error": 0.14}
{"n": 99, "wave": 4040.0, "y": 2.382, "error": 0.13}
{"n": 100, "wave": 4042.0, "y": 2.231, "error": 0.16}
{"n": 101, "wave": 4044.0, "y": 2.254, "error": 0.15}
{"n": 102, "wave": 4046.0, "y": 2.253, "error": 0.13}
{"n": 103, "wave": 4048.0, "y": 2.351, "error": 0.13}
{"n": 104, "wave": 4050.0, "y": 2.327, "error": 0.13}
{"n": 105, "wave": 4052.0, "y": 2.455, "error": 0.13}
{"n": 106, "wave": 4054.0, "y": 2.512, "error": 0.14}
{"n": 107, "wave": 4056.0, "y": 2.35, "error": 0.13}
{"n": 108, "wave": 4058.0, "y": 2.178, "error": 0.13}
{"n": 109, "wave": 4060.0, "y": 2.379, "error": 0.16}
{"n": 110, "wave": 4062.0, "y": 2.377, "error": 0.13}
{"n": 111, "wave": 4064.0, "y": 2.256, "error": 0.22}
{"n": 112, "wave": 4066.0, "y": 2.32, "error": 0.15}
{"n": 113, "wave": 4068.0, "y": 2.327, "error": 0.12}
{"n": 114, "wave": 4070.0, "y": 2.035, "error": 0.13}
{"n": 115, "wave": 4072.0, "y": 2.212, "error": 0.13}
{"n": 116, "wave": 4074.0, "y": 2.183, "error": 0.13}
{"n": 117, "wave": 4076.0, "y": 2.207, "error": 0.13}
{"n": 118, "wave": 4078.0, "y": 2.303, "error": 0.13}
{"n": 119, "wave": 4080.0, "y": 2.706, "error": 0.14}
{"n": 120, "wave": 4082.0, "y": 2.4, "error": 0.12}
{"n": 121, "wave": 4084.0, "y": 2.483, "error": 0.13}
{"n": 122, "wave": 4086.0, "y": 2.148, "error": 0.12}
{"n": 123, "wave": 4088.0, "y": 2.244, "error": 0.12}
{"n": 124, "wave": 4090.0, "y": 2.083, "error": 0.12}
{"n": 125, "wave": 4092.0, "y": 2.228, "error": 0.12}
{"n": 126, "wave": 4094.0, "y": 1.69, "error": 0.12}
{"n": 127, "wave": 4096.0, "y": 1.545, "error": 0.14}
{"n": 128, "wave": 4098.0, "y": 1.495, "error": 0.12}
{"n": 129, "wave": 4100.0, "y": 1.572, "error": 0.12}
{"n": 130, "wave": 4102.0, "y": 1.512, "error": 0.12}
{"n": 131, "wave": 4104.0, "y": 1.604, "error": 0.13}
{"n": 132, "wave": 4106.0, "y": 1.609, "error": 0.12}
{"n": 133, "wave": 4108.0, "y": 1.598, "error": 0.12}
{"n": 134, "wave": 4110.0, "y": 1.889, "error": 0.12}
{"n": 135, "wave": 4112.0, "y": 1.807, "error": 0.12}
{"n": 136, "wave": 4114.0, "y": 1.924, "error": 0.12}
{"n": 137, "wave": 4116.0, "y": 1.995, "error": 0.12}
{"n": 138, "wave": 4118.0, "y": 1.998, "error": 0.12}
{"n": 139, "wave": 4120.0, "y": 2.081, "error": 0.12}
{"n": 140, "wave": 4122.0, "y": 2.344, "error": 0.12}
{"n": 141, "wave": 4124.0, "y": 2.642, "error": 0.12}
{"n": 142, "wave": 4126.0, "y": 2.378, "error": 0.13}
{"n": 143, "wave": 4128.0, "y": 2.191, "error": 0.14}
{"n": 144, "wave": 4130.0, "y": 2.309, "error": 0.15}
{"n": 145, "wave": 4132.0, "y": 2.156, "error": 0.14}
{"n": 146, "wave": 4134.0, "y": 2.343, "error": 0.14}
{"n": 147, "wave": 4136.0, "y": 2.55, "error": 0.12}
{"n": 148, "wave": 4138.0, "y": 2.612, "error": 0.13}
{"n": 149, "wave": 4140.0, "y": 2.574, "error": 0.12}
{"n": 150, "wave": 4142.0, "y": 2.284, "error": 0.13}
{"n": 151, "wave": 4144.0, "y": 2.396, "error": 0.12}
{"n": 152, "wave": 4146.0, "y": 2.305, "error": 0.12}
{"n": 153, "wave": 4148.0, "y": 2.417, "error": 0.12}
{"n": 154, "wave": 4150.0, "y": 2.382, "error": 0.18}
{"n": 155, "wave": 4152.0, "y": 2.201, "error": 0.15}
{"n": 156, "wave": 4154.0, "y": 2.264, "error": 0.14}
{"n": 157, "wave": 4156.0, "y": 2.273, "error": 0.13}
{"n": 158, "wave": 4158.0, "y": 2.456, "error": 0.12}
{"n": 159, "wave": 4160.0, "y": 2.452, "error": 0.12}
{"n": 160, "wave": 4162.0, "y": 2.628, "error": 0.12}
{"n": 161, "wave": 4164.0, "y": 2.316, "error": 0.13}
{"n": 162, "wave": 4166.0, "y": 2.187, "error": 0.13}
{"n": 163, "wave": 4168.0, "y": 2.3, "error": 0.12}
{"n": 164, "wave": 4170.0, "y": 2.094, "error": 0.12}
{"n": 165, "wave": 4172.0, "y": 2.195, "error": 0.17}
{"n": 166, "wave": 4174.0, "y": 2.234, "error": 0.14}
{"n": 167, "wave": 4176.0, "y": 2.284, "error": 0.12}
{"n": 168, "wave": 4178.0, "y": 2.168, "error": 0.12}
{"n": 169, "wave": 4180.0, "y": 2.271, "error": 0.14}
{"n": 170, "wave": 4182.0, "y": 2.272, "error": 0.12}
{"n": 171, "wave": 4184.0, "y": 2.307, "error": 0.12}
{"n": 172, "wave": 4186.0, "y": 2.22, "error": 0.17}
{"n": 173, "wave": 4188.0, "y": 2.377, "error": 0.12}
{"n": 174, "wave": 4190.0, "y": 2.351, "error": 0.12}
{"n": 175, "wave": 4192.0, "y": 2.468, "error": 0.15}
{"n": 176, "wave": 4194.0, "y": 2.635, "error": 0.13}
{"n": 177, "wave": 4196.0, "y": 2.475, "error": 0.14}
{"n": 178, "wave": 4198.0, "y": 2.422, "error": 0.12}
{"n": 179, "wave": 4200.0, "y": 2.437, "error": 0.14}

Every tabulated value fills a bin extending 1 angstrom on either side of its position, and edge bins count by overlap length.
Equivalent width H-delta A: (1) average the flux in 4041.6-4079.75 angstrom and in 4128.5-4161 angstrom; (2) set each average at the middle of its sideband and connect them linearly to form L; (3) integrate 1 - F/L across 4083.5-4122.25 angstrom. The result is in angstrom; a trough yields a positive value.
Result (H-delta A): 7.6 angstrom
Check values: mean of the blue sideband 2.3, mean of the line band 1.88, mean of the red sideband 2.37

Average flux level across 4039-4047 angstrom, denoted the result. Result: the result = 2.28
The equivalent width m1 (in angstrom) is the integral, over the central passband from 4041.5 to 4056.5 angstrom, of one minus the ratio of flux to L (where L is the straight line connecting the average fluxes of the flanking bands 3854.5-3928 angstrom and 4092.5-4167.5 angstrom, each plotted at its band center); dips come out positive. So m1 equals -2.5 angstrom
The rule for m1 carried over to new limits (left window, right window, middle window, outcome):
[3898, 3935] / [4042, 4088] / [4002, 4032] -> -2.9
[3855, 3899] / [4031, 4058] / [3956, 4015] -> 7.5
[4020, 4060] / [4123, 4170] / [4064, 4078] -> 0.8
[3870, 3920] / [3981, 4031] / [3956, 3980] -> 8.3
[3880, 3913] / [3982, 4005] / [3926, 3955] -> 3.6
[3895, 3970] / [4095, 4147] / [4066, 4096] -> -3.4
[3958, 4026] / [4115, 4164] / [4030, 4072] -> -4.4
